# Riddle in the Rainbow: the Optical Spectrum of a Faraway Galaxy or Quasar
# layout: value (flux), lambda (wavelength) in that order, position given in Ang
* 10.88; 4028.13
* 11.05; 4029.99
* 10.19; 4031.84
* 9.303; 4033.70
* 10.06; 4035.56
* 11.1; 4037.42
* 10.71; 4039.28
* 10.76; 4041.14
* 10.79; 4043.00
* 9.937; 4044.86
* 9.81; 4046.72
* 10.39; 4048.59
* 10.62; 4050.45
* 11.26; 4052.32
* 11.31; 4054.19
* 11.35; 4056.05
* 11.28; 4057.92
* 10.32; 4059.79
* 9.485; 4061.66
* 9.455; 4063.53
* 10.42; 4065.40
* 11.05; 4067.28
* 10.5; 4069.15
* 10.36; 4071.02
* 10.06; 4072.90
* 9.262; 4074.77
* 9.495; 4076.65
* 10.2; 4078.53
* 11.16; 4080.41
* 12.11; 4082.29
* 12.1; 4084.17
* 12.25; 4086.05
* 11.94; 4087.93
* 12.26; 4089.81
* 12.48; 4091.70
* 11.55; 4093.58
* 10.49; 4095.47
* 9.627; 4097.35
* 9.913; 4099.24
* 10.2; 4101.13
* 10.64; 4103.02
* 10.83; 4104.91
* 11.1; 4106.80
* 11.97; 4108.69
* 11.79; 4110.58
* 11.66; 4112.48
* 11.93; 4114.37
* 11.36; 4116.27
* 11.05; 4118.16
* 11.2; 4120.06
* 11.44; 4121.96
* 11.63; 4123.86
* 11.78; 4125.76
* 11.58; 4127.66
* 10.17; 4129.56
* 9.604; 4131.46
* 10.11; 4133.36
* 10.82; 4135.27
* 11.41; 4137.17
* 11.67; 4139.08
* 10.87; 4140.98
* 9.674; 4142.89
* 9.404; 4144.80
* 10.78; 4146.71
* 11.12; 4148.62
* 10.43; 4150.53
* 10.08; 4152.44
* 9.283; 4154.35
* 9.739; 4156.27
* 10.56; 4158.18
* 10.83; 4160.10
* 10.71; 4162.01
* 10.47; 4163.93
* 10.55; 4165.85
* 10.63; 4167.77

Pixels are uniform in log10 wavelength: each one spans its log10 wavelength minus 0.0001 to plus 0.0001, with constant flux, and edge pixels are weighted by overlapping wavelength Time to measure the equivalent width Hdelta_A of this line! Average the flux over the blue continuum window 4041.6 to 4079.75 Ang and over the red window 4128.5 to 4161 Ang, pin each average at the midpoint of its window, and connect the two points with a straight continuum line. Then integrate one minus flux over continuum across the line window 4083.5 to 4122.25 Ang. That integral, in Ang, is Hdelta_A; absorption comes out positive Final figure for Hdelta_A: -3.48 Ang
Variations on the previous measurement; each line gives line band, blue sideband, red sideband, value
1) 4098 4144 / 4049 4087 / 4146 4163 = -2.2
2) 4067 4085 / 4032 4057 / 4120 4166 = 0.0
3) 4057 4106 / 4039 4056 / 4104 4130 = 1.3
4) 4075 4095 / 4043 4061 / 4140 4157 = -1.8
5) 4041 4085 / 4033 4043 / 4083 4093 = 2.9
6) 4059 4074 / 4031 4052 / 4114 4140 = 0.5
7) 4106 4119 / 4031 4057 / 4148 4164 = -1.4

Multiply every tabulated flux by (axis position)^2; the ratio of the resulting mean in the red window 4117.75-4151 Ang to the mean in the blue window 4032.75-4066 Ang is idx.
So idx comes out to 1.1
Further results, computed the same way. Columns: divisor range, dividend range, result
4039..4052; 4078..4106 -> 1.10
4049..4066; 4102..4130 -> 1.10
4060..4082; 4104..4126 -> 1.15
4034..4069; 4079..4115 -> 1.10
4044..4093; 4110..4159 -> 1.03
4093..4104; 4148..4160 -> 1.01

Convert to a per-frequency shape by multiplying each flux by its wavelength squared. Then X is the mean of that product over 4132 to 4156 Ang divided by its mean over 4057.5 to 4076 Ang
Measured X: 1.1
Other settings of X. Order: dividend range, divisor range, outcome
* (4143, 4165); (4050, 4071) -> 1.01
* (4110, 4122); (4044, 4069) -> 1.12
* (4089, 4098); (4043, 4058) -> 1.08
